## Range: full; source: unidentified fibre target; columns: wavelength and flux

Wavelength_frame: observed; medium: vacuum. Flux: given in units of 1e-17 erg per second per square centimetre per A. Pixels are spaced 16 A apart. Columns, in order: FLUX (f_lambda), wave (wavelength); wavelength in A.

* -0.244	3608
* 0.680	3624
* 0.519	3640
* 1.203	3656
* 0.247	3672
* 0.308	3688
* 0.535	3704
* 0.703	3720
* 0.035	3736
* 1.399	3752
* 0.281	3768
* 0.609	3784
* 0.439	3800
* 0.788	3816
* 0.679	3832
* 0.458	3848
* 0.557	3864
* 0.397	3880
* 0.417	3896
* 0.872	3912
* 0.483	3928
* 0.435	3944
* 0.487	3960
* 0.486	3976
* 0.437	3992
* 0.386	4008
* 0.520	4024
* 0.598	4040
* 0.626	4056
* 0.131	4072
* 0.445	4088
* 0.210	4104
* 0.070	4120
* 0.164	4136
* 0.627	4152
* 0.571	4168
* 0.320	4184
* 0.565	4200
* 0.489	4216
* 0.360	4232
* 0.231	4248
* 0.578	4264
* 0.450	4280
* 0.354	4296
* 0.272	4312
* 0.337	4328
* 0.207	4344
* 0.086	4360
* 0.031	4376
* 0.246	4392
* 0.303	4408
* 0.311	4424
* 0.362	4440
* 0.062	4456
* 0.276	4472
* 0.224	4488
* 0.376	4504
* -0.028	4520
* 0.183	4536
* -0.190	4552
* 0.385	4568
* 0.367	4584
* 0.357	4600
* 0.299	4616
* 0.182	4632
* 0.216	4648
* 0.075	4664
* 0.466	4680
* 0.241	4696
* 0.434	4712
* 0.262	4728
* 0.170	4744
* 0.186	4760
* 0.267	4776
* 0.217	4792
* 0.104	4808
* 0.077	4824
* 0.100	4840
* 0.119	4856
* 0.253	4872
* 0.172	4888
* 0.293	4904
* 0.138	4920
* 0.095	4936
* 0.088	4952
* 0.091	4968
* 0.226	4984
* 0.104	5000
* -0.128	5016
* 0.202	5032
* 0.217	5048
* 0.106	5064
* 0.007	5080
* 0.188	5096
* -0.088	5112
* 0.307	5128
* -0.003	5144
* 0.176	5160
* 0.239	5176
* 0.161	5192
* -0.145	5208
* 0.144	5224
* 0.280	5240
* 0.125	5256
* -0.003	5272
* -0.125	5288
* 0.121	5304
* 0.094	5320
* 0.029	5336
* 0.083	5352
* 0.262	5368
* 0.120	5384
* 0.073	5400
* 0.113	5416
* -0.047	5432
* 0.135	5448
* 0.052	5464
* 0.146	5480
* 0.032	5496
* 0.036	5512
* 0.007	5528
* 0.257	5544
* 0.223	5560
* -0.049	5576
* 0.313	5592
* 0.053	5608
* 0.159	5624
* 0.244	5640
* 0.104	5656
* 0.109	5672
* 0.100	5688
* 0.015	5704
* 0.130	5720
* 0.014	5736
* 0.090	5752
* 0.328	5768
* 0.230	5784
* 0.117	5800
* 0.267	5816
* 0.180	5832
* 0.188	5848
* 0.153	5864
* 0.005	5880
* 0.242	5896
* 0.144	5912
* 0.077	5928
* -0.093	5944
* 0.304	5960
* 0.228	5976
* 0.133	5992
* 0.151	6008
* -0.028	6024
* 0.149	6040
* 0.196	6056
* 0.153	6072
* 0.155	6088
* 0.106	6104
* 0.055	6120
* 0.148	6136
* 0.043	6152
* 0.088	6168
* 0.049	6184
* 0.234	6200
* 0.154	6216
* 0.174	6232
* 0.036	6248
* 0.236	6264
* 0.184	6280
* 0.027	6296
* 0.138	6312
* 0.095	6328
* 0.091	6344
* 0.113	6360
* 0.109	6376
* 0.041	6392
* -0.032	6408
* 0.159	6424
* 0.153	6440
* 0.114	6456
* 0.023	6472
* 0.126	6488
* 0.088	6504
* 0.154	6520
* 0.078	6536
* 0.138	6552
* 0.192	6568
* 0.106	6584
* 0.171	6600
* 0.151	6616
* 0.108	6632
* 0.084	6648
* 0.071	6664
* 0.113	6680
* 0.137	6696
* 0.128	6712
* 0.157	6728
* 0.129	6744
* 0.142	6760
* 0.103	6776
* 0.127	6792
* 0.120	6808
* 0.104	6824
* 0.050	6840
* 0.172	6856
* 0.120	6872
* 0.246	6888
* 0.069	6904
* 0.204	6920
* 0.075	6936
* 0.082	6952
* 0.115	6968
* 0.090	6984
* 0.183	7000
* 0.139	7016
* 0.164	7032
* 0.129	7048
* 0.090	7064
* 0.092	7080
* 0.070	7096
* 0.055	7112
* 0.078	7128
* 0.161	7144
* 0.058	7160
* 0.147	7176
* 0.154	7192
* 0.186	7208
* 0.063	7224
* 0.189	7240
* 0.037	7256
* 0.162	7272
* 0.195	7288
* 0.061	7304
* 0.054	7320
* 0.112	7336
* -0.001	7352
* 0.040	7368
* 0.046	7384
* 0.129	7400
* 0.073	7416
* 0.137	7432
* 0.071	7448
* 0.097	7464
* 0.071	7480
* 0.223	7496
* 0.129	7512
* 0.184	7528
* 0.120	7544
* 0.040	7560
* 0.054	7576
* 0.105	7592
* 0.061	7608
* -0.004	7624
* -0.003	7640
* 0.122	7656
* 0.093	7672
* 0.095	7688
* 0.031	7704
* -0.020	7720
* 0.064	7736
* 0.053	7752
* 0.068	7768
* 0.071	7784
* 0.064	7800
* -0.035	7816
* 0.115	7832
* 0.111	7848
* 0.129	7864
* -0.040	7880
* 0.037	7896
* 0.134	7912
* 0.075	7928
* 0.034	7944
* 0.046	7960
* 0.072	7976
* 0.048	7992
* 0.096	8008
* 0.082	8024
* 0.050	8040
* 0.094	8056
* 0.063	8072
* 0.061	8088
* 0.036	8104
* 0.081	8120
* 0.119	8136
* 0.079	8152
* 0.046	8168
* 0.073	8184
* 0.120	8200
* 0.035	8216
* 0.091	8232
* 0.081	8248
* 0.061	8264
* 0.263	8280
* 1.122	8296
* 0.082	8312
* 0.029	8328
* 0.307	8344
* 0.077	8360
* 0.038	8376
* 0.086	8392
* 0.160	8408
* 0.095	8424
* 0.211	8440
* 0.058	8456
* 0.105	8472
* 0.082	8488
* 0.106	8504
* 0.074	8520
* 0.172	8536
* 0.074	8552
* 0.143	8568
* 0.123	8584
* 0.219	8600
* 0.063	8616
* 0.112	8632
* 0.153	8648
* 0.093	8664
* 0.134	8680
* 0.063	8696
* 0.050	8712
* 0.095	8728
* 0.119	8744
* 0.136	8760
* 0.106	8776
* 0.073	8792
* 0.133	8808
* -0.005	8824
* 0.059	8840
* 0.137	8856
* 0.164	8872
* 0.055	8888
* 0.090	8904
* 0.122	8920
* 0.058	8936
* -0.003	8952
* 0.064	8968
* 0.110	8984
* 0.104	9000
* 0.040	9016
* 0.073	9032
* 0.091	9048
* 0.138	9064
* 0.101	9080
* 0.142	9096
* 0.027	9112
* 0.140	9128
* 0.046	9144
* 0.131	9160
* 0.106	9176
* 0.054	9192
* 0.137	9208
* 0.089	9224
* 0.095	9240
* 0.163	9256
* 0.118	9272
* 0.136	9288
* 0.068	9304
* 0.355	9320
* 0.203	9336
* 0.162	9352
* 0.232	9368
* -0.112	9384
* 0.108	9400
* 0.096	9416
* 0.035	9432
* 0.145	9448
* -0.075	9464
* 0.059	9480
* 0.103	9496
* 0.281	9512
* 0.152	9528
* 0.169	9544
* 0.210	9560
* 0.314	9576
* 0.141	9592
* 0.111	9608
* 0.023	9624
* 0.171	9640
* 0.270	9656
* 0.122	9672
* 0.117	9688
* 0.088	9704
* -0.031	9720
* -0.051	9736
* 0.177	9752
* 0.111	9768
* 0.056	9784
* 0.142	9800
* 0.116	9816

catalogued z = 1.224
